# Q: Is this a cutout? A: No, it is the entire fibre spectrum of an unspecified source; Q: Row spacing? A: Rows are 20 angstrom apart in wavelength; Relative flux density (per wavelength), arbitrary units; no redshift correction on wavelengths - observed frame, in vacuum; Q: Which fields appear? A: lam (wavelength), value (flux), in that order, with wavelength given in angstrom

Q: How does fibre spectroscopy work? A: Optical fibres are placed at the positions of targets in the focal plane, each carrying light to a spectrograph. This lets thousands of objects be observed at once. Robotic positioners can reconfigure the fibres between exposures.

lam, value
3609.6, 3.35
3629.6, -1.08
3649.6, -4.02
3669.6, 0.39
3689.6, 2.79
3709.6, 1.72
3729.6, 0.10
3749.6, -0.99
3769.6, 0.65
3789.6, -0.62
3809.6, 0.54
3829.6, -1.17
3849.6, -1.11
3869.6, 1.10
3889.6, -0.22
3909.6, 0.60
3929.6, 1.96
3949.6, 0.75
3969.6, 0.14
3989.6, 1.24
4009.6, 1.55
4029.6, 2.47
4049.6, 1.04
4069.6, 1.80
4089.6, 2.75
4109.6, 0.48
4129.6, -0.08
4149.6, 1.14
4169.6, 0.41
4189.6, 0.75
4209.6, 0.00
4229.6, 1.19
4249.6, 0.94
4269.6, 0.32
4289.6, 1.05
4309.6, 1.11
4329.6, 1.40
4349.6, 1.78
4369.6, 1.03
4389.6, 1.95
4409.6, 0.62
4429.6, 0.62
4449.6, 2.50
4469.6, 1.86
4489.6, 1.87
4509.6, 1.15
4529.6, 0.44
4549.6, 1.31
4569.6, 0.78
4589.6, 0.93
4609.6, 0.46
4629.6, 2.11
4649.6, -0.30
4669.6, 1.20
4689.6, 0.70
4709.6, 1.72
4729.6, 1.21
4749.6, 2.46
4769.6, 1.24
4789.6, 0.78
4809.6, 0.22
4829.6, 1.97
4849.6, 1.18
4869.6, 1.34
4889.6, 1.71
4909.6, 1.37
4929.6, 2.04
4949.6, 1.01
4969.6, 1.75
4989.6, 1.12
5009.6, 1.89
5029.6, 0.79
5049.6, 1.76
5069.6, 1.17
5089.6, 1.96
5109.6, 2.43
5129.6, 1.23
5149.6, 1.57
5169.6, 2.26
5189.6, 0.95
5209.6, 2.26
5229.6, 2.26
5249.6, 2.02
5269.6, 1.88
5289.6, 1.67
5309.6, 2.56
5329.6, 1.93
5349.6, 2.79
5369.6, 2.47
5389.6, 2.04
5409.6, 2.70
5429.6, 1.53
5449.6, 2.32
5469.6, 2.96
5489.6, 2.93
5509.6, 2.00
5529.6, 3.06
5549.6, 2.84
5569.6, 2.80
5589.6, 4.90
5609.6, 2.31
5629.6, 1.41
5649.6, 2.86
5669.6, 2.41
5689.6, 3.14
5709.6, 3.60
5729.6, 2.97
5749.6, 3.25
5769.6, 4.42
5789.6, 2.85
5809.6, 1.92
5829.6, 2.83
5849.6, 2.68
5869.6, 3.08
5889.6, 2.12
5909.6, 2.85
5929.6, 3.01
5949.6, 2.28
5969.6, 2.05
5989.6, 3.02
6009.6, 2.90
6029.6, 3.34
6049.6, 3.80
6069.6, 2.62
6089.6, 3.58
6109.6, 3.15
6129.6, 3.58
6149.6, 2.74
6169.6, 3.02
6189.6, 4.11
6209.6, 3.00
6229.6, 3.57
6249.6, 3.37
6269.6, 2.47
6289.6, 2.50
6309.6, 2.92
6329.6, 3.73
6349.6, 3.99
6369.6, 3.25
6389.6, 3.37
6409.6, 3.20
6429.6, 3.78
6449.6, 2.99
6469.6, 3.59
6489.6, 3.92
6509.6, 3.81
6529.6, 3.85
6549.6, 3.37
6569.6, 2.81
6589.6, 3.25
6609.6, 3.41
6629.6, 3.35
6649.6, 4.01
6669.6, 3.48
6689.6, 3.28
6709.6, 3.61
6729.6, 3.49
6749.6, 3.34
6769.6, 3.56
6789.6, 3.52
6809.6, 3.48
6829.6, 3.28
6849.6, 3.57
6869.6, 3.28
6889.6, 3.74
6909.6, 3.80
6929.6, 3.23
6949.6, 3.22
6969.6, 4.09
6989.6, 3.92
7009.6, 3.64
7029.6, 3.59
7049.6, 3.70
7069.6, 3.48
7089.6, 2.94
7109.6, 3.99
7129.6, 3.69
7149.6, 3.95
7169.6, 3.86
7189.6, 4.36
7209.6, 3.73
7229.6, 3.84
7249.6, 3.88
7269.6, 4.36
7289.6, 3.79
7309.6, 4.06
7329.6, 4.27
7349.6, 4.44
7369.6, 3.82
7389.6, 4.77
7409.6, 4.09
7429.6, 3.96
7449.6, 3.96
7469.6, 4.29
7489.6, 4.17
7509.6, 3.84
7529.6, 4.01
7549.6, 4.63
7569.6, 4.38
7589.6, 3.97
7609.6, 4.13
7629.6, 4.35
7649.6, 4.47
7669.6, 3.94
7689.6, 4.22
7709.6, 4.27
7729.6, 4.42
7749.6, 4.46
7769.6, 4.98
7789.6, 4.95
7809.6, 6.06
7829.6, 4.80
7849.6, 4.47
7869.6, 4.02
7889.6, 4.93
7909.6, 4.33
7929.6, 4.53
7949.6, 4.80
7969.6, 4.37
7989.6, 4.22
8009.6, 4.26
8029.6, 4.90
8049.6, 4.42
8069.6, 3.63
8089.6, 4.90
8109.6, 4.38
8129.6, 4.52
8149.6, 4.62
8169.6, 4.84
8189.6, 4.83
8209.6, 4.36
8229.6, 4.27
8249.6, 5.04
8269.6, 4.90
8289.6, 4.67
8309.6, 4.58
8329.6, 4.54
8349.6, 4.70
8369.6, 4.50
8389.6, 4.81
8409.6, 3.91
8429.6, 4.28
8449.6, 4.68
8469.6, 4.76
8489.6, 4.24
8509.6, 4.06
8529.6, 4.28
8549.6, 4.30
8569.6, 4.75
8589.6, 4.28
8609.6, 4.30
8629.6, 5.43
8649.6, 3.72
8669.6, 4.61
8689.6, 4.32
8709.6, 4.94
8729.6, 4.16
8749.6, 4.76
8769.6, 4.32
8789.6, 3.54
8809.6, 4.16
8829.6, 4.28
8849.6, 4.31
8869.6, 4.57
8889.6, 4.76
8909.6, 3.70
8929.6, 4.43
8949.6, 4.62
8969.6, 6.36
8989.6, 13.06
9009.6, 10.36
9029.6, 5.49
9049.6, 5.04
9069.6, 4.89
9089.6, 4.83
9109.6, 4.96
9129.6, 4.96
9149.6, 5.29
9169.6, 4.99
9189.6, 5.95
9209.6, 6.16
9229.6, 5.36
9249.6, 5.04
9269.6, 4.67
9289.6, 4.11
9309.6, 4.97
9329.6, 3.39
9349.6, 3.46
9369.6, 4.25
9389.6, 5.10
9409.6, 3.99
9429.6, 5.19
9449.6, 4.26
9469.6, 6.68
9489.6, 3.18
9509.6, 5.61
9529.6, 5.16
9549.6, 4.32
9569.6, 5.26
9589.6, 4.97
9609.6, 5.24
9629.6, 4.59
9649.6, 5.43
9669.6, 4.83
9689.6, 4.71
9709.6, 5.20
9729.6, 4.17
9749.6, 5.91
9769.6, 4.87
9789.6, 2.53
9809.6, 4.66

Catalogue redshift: 0.369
